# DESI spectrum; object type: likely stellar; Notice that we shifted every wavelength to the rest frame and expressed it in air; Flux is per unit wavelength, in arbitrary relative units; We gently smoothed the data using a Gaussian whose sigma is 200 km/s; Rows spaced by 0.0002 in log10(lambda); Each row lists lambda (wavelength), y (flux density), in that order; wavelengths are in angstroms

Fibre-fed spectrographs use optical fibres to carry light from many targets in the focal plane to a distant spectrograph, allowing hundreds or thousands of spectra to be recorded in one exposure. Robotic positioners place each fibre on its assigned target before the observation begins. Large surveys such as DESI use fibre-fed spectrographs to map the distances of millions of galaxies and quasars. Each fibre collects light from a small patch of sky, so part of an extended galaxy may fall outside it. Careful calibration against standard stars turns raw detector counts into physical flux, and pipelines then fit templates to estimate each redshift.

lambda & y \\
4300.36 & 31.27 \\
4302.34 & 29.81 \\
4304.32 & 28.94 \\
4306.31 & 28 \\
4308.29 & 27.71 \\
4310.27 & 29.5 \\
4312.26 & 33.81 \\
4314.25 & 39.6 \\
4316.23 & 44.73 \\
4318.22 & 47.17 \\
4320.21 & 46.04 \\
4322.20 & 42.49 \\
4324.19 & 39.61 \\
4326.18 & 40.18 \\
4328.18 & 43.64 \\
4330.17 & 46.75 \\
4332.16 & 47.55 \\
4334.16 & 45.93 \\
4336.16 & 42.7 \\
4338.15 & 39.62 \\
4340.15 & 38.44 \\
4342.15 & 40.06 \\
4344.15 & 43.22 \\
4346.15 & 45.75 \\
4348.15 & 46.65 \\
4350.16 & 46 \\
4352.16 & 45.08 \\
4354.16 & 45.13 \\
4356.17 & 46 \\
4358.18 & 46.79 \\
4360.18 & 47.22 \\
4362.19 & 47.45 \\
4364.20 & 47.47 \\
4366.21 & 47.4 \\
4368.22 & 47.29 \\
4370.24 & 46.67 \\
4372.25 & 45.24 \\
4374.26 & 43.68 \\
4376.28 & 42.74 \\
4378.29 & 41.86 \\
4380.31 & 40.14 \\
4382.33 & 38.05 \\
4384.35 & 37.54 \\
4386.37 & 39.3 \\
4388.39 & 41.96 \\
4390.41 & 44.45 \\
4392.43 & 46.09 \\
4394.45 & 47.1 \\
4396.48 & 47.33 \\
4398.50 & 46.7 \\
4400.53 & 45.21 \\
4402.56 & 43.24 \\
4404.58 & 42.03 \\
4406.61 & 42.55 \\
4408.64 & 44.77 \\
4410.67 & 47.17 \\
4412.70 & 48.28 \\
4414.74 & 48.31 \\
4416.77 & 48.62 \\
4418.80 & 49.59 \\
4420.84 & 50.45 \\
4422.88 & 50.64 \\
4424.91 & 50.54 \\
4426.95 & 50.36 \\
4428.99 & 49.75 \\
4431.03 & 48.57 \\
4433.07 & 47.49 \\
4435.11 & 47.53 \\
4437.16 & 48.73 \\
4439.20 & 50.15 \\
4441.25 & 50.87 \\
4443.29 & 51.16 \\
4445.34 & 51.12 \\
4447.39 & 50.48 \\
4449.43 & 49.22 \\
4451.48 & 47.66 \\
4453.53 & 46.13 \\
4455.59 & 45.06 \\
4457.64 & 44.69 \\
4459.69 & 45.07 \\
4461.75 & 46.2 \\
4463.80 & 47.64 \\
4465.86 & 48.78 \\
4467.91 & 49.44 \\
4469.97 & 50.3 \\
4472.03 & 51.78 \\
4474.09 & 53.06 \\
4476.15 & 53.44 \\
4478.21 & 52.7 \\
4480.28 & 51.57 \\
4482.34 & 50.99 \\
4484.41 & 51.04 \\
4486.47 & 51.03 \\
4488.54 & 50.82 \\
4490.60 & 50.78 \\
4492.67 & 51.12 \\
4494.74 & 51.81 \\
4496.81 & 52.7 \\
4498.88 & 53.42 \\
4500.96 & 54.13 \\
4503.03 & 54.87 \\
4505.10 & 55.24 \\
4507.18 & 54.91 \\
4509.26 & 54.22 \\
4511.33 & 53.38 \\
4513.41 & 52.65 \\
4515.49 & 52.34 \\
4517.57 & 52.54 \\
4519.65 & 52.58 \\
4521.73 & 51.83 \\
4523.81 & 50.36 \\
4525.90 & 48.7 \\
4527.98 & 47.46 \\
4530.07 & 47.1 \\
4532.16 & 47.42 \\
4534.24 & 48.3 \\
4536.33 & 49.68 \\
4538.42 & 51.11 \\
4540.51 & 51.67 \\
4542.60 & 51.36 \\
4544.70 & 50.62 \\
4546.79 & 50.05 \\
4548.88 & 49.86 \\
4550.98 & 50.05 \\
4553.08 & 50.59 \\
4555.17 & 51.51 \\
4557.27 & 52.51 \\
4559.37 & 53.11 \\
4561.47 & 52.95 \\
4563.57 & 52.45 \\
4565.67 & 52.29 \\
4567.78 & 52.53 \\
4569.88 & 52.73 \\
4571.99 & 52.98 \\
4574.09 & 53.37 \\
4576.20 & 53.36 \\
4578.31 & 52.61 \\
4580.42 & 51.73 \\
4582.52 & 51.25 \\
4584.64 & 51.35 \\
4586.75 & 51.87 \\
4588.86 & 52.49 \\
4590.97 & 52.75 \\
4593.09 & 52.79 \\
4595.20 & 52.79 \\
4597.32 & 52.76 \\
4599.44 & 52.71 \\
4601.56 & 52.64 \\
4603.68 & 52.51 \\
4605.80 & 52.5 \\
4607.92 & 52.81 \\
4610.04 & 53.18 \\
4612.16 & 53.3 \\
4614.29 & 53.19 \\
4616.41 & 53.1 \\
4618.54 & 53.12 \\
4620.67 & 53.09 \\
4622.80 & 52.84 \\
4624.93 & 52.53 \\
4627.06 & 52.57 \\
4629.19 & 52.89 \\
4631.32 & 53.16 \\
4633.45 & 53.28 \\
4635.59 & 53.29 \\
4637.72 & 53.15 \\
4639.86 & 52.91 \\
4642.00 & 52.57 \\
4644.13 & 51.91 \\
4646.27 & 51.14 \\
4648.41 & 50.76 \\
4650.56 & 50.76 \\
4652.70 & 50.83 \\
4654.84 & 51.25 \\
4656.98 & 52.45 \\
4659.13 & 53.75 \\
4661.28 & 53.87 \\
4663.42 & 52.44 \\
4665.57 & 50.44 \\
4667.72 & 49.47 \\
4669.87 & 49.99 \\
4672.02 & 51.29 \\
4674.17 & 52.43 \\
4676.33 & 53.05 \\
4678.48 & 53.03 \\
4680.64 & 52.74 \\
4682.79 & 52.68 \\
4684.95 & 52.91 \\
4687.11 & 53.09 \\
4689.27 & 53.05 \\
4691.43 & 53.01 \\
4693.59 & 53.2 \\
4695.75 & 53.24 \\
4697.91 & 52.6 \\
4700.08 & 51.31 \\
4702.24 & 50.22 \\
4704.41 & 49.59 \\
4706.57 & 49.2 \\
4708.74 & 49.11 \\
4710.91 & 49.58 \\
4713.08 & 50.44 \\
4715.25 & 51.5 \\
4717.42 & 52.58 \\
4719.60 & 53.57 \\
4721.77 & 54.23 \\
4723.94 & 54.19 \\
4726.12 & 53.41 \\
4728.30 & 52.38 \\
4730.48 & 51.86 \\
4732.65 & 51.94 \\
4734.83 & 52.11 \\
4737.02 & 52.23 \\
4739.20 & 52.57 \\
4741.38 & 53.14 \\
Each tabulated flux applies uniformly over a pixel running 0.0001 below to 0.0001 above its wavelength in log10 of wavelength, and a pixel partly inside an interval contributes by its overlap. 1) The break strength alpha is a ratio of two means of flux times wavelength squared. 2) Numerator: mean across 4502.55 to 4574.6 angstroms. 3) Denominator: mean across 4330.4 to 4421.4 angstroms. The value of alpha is 1.24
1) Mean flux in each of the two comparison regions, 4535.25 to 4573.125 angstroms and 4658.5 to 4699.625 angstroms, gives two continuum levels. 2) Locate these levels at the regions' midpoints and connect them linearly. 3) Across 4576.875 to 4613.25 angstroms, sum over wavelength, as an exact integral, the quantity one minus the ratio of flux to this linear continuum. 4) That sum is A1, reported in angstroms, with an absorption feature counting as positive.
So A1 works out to -0.5 angstroms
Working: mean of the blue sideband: 51.6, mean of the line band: 52.5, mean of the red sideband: 52.4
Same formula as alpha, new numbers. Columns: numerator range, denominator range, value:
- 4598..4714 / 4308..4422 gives 1.35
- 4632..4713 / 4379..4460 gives 1.24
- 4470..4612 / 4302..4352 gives 1.41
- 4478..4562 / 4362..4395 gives 1.26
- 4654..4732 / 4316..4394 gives 1.37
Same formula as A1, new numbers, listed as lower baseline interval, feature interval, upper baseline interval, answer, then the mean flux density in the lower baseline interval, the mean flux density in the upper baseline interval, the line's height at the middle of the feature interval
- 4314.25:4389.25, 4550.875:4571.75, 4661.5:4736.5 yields -1.48 angstroms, 43.8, 52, 48.7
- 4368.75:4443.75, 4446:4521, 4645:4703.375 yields -4.95 angstroms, 46.1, 52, 47.8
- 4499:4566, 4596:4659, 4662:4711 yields -1.12 angstroms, 51.5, 51.7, 51.6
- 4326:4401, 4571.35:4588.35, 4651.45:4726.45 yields -1.00 angstroms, 44.3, 52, 49.4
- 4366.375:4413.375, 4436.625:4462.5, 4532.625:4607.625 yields -0.93 angstroms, 43.9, 51.9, 46.6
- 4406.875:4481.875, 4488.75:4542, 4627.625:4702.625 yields -1.62 angstroms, 49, 52.3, 50.1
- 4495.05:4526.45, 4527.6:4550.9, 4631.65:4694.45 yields 1.42 angstroms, 53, 52.2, 52.8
